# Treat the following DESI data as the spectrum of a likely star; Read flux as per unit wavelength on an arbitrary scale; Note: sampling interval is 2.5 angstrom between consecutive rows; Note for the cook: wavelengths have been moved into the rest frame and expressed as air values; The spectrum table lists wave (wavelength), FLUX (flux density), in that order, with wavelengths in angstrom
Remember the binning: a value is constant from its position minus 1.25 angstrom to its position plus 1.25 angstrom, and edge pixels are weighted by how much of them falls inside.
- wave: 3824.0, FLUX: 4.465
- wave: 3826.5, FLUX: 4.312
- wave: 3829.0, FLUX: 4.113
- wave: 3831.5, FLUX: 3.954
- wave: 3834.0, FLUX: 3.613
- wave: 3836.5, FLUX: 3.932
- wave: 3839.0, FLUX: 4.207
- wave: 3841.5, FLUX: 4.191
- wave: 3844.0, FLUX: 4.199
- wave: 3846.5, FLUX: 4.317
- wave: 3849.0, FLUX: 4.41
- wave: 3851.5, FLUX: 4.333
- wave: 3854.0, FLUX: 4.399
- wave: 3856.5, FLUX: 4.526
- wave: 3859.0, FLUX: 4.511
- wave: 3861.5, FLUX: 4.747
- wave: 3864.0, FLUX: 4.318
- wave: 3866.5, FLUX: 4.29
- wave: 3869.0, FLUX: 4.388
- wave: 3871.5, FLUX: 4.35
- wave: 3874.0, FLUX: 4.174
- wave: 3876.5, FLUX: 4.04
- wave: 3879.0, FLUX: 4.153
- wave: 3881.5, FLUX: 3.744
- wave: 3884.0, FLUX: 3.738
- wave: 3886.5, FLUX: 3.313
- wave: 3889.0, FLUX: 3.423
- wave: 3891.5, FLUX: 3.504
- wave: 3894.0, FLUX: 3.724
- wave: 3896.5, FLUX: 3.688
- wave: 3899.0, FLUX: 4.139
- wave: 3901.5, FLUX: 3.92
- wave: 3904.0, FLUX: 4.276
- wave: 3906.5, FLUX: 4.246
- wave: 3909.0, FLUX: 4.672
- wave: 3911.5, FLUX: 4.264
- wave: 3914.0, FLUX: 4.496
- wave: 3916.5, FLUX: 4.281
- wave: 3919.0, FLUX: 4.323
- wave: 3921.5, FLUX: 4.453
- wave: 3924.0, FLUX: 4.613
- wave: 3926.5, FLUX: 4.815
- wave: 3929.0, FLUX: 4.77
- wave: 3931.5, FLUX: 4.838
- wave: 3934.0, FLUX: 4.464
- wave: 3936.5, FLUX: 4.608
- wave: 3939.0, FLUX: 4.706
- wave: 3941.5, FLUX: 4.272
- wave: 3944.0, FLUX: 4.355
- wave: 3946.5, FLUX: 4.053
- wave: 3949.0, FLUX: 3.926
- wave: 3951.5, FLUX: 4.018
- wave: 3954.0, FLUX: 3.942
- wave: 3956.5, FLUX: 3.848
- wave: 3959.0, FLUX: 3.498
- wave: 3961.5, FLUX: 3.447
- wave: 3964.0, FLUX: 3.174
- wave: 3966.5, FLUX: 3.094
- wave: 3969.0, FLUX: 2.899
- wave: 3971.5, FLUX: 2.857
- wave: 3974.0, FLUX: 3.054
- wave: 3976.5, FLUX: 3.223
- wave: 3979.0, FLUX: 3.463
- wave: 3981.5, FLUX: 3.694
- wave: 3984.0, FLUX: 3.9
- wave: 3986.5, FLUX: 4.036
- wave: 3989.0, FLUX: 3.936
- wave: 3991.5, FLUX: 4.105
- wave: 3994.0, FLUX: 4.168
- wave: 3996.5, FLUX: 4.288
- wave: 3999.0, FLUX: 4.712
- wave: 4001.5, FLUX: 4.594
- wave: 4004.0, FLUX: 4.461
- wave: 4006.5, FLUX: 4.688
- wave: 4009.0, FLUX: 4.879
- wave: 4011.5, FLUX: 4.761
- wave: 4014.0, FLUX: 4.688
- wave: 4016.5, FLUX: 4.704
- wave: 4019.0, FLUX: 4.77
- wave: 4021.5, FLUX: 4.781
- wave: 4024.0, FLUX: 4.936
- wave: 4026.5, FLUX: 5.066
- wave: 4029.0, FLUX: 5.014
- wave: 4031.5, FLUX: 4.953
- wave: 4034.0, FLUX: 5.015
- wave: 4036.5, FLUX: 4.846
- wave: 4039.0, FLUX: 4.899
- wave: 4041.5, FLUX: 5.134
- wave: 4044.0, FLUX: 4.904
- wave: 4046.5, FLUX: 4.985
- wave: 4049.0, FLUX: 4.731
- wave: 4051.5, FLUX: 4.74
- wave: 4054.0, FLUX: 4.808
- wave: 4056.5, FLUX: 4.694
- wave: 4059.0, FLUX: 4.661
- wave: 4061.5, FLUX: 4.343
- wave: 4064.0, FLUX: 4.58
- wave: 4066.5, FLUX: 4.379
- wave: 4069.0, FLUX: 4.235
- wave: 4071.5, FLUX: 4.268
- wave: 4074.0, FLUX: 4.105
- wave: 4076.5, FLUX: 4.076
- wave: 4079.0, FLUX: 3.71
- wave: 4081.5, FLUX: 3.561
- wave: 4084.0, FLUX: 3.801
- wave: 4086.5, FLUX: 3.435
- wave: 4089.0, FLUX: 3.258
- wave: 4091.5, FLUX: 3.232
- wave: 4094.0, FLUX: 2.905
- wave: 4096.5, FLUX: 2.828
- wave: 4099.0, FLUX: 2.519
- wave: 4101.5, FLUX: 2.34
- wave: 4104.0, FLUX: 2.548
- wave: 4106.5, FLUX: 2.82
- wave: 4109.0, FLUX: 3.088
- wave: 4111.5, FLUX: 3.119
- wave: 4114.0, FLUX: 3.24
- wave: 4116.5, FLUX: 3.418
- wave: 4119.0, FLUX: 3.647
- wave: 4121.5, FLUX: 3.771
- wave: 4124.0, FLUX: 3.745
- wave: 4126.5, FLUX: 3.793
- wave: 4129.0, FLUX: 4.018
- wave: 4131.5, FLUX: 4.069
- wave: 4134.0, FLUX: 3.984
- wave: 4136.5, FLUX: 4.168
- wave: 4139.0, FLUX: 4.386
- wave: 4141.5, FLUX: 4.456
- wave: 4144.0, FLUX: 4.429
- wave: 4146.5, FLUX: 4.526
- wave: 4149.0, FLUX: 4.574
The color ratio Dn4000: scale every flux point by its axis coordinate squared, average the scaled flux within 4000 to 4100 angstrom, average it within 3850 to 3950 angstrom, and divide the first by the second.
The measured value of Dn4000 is 1.11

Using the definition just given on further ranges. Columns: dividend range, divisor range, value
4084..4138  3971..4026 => 0.83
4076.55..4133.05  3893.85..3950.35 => 0.84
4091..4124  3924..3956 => 0.76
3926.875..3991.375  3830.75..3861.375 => 0.96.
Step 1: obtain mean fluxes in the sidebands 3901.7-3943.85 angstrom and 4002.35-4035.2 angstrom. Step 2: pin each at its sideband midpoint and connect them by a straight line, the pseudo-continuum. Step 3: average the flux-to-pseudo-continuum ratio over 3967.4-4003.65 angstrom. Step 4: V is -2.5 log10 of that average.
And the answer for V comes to 0.24 mag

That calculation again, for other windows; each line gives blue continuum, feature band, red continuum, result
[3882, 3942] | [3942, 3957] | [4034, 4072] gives 0.079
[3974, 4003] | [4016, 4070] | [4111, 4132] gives -0.238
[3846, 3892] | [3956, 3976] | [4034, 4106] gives 0.262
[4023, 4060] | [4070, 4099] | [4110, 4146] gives 0.242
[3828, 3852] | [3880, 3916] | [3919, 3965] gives 0.062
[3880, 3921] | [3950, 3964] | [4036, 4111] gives 0.077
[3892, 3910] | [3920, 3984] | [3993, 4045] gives 0.112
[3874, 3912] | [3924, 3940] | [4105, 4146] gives -0.202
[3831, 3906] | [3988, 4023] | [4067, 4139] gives -0.209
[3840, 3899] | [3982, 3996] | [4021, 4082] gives 0.109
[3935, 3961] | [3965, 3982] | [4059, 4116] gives 0.254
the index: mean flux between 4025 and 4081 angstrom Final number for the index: 4.63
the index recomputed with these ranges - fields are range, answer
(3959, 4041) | 4.22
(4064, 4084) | 4.07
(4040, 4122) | 3.82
